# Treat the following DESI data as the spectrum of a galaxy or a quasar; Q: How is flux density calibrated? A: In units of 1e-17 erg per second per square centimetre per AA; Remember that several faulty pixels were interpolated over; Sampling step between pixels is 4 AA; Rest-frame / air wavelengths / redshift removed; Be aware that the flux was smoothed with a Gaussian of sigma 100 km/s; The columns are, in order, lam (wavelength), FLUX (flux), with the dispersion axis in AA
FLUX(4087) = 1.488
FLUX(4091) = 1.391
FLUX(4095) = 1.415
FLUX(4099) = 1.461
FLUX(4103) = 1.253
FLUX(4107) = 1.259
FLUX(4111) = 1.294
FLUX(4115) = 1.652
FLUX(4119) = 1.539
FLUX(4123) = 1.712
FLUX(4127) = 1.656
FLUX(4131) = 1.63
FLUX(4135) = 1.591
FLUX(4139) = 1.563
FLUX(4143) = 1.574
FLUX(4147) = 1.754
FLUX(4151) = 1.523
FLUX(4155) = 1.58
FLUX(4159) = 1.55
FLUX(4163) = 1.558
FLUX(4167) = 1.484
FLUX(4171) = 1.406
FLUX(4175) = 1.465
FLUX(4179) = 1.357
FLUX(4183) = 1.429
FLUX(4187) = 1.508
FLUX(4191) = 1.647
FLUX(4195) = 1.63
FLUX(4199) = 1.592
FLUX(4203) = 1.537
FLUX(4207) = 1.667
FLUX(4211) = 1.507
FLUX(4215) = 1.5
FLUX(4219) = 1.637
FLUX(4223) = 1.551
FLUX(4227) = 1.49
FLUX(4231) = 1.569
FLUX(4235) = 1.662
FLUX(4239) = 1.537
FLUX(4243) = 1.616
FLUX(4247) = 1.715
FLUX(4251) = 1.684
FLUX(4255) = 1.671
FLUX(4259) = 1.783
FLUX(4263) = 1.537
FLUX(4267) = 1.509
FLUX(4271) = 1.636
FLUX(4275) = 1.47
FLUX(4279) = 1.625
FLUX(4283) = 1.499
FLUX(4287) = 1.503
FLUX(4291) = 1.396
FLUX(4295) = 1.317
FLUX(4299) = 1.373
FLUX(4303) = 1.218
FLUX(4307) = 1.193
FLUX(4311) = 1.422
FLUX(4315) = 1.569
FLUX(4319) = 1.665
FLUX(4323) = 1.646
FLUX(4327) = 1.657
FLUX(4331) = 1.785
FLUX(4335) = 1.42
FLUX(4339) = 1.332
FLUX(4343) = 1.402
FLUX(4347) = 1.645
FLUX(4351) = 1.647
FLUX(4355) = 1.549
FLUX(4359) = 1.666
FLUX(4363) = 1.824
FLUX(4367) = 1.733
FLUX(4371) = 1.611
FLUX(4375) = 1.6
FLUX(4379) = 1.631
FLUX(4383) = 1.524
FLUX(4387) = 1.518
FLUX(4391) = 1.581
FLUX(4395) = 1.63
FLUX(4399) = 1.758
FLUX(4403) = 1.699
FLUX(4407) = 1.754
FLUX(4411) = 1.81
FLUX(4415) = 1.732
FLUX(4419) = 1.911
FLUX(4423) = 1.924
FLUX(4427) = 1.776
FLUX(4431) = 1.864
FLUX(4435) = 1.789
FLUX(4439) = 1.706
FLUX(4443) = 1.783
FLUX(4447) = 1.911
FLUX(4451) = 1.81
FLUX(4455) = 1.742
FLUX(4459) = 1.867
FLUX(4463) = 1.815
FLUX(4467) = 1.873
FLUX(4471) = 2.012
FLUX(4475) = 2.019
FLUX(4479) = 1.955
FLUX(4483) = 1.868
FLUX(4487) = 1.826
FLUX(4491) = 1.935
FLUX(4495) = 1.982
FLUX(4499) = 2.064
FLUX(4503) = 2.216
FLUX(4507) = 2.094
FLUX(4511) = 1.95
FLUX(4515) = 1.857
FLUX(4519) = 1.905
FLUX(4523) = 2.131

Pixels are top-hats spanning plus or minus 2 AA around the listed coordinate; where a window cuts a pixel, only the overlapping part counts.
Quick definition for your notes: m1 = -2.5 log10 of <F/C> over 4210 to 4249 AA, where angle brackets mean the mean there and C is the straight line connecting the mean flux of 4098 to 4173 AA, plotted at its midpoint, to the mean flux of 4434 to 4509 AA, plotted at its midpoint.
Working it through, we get 0.04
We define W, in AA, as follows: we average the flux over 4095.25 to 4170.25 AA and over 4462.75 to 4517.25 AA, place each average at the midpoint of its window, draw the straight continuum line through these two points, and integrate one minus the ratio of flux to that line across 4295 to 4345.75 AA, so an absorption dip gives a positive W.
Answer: 8.4 AA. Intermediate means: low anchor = 1.53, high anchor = 1.97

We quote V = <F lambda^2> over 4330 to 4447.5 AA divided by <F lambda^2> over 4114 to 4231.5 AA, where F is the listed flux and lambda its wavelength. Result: 1.19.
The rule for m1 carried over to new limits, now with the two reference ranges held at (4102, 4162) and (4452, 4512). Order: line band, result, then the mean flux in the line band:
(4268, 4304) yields 0.181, 1.46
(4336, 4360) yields 0.173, 1.53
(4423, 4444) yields 0.055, 1.8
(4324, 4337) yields 0.096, 1.62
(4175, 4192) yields 0.094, 1.47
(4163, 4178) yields 0.093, 1.46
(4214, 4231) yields 0.068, 1.55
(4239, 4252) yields 0.017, 1.65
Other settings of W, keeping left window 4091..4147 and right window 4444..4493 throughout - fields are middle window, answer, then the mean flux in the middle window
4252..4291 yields 2.3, 1.57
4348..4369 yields 1.0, 1.68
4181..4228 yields 1.3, 1.56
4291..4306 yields 3.5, 1.31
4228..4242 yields 0.4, 1.58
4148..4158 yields -0.2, 1.57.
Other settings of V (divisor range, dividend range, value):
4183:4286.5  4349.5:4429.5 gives 1.15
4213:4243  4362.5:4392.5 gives 1.11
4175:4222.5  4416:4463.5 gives 1.32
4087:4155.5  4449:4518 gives 1.51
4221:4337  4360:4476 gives 1.22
